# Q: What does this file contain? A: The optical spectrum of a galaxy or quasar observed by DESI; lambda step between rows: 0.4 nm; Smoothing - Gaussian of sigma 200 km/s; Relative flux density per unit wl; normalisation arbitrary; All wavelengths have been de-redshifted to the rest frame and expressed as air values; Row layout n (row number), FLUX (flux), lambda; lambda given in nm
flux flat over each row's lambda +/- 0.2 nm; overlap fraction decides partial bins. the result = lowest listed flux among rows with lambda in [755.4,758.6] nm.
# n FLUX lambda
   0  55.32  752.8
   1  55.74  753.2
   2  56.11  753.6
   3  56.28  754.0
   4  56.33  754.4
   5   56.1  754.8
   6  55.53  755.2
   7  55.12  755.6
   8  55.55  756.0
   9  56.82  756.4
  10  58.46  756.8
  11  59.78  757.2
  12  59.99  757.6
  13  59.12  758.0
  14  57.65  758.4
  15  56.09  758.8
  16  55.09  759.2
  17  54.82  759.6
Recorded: 55.12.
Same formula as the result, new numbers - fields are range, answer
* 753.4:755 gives 56.1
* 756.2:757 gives 56.82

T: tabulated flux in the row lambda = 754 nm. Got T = 56.28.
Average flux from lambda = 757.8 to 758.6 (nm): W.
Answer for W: 58.4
